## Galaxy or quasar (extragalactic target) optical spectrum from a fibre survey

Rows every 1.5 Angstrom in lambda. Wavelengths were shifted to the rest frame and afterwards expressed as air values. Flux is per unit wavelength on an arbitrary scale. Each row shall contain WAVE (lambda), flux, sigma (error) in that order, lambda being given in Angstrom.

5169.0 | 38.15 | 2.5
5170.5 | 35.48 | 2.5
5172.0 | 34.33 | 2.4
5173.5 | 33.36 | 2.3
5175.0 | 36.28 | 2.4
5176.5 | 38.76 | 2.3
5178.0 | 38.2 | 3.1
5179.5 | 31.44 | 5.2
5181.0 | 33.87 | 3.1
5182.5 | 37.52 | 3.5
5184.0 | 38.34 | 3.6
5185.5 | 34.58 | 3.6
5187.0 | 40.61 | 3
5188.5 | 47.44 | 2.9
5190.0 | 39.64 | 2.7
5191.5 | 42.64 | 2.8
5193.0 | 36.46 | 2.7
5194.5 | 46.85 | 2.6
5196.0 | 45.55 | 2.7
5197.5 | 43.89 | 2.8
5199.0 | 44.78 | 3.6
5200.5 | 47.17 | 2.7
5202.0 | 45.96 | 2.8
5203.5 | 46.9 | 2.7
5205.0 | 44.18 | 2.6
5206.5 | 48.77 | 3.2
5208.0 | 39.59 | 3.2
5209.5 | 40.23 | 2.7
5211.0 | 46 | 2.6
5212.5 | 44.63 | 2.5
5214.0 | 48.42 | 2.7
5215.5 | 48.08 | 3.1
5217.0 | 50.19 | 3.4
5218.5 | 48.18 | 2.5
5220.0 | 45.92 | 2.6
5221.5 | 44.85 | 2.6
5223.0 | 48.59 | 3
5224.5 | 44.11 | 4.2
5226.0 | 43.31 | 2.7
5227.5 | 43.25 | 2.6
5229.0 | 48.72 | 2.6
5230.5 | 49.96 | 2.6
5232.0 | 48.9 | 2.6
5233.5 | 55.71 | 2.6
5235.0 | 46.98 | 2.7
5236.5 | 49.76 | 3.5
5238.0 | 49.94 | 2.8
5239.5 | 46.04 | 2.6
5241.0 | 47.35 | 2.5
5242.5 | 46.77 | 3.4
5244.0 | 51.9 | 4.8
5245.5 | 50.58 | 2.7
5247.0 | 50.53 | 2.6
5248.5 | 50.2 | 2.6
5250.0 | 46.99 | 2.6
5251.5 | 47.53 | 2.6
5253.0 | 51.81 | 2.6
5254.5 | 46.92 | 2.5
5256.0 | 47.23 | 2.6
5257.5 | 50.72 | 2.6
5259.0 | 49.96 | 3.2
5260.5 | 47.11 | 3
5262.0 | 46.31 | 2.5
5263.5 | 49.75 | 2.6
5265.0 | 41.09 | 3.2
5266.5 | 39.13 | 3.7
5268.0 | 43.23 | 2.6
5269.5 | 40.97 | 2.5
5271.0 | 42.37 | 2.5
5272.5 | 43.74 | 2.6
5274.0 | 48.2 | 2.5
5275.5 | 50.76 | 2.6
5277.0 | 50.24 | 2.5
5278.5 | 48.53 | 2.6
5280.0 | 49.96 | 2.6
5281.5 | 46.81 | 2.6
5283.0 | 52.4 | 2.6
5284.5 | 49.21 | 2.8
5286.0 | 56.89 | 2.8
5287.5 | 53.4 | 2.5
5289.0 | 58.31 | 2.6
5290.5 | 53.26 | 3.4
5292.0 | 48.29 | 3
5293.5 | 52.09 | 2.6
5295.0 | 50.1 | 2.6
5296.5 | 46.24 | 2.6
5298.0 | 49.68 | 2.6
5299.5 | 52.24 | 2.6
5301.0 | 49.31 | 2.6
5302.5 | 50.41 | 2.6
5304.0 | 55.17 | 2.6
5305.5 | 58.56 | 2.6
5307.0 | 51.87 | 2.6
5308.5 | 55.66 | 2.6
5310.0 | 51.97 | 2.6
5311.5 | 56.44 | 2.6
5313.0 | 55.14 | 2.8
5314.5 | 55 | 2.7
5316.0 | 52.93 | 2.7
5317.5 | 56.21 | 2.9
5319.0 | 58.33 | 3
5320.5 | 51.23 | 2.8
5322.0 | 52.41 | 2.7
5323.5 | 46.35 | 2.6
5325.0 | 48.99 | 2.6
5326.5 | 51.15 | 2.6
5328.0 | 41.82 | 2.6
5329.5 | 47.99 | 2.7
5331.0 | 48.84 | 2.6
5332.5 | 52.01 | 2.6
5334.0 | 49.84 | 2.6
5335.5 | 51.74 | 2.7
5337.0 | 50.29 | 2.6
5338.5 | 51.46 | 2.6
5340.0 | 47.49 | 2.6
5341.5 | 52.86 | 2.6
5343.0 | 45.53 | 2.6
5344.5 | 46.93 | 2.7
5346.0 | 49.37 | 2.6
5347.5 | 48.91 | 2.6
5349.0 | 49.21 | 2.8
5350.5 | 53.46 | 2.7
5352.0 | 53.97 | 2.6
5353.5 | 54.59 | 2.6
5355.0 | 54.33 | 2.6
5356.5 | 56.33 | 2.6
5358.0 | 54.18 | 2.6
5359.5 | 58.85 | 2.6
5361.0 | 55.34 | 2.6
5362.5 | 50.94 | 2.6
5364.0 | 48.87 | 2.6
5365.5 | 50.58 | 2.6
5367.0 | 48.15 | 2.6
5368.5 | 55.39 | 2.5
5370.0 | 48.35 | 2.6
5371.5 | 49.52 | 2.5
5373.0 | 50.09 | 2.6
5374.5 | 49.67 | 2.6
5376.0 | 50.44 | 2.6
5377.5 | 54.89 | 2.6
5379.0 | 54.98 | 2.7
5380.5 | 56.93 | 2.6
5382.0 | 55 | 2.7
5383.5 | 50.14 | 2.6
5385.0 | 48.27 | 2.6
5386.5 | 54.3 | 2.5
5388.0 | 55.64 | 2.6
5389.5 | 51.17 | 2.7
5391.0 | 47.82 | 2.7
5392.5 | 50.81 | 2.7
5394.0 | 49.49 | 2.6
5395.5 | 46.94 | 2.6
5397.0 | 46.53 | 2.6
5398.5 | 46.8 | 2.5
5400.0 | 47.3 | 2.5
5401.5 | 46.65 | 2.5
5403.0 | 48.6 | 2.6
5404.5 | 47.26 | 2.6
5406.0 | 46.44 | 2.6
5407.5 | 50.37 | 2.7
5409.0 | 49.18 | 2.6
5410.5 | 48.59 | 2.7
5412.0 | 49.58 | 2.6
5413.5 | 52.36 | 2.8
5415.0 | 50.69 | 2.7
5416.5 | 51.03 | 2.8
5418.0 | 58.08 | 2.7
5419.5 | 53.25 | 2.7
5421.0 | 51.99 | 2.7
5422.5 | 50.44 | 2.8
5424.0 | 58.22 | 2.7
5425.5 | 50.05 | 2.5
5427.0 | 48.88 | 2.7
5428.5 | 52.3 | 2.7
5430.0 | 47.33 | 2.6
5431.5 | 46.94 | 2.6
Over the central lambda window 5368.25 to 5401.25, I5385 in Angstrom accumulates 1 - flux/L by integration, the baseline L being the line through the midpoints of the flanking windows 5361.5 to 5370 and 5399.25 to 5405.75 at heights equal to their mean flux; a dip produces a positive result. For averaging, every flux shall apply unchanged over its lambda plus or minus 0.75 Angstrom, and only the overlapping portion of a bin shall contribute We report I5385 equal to -1.2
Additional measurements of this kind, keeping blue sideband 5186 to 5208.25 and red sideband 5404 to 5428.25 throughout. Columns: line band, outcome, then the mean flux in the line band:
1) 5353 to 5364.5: -1.2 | 54.3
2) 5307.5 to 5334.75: -2.1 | 51.8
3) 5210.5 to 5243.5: -1.9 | 47.6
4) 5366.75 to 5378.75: -0.3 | 51.1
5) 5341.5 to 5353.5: -0.3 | 50.1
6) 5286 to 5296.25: -1.2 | 52.6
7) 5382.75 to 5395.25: -0.1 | 50.8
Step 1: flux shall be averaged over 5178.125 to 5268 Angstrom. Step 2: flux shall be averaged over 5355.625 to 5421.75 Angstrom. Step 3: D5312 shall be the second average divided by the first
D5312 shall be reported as 1.12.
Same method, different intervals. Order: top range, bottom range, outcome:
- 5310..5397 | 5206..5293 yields 1.07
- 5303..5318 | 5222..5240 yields 1.14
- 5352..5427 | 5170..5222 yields 1.22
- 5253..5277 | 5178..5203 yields 1.13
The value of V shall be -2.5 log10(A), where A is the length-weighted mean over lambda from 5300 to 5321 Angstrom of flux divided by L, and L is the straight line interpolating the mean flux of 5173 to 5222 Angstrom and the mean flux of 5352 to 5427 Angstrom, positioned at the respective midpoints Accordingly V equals -0.14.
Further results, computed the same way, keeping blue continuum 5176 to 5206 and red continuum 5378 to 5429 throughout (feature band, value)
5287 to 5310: -0.14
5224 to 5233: -0.09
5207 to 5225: -0.08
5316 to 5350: -0.05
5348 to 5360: -0.12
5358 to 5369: -0.08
